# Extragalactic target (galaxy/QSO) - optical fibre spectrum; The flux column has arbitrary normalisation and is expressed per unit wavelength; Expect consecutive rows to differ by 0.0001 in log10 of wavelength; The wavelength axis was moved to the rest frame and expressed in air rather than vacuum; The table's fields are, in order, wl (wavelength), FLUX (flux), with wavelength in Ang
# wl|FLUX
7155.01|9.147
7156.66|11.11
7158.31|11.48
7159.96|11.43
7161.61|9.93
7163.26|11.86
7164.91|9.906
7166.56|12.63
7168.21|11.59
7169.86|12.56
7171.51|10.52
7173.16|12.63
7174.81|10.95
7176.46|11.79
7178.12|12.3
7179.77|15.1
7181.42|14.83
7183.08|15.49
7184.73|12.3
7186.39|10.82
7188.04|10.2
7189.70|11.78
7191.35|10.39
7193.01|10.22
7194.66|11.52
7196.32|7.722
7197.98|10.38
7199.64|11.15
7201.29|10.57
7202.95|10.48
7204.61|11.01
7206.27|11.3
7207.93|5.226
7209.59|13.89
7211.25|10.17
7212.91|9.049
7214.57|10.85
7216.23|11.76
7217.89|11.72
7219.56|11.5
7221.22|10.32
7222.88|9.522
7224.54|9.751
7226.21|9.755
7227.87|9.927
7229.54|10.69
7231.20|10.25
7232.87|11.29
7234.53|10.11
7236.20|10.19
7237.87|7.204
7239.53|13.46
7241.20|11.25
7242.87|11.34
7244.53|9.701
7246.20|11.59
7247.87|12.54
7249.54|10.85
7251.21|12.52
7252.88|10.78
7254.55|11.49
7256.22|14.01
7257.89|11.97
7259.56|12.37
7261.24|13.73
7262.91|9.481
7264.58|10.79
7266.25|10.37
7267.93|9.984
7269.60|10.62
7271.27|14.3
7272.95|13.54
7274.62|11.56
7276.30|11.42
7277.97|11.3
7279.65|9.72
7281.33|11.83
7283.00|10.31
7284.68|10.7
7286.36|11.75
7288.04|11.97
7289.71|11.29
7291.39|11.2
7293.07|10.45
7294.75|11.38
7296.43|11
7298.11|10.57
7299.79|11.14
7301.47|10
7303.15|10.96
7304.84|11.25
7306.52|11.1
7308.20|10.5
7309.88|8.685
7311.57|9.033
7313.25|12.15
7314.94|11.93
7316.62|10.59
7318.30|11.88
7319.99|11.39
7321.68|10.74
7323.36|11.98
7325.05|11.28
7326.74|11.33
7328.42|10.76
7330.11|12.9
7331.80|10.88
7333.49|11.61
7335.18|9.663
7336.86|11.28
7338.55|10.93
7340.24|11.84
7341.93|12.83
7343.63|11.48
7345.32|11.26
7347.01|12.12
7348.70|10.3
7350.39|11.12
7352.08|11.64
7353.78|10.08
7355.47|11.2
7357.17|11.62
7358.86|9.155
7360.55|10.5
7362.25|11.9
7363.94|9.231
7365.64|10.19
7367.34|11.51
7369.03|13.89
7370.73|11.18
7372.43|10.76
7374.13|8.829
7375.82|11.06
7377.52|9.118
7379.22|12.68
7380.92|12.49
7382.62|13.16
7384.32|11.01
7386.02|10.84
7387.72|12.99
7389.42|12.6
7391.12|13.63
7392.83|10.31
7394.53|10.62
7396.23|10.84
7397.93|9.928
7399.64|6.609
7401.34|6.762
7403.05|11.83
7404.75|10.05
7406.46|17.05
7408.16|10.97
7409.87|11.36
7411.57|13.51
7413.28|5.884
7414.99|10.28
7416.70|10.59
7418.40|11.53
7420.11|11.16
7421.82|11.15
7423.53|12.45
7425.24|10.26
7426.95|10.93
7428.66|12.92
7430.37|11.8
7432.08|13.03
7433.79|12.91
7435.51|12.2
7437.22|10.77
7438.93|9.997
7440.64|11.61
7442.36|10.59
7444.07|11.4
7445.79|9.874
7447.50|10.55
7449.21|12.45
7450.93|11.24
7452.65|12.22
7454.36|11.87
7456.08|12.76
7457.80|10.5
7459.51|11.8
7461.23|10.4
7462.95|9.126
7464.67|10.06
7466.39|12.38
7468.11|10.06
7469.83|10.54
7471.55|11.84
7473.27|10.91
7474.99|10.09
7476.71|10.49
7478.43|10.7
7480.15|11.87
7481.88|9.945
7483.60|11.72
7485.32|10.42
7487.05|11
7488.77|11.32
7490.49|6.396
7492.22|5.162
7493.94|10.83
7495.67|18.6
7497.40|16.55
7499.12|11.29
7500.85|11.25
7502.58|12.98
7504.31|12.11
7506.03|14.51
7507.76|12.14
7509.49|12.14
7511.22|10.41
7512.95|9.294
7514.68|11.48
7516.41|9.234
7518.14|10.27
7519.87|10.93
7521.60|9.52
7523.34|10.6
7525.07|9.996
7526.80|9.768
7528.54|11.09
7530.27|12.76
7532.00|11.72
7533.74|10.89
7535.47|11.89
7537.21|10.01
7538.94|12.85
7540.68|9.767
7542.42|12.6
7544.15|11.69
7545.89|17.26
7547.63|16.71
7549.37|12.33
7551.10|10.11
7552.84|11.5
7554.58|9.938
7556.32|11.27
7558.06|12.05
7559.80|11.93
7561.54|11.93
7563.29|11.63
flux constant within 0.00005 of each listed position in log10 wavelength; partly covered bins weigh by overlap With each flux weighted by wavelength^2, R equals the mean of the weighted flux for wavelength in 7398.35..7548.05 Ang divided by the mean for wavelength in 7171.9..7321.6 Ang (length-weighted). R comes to 1.08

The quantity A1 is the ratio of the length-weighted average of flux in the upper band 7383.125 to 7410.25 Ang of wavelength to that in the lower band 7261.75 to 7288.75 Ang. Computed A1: 1.0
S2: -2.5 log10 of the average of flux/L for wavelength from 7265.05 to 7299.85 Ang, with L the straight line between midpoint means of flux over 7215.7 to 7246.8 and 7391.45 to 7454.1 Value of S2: -0.05 mag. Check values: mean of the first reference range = 10.6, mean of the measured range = 11.3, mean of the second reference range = 11.1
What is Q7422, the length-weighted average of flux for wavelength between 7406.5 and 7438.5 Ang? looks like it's 11.4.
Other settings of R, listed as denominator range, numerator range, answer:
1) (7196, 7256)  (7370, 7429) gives 1.09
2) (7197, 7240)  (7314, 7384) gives 1.12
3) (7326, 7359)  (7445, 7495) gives 0.98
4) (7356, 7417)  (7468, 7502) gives 1.04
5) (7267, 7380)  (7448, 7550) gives 1.08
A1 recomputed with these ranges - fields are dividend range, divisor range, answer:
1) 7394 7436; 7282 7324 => 1.01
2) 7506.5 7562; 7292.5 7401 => 1.04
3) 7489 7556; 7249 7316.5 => 1.03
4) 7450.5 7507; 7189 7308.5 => 1.03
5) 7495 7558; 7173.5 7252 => 1.08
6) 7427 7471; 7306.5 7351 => 1.01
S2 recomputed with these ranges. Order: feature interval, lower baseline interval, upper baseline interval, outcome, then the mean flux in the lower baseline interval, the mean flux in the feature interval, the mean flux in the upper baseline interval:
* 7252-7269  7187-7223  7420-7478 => -0.08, 10.5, 11.5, 11.2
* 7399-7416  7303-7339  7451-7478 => 0.05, 11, 10.5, 11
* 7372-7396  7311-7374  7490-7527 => -0.02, 11.2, 11.4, 11.2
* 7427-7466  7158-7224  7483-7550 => 0.01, 11.2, 11.4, 11.6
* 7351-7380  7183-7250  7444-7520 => 0.01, 10.7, 10.9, 11.2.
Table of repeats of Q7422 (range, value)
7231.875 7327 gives 11.2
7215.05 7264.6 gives 11.1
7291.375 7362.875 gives 11.1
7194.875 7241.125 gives 10.4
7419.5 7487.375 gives 11.2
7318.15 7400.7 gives 11.1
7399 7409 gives 10.6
